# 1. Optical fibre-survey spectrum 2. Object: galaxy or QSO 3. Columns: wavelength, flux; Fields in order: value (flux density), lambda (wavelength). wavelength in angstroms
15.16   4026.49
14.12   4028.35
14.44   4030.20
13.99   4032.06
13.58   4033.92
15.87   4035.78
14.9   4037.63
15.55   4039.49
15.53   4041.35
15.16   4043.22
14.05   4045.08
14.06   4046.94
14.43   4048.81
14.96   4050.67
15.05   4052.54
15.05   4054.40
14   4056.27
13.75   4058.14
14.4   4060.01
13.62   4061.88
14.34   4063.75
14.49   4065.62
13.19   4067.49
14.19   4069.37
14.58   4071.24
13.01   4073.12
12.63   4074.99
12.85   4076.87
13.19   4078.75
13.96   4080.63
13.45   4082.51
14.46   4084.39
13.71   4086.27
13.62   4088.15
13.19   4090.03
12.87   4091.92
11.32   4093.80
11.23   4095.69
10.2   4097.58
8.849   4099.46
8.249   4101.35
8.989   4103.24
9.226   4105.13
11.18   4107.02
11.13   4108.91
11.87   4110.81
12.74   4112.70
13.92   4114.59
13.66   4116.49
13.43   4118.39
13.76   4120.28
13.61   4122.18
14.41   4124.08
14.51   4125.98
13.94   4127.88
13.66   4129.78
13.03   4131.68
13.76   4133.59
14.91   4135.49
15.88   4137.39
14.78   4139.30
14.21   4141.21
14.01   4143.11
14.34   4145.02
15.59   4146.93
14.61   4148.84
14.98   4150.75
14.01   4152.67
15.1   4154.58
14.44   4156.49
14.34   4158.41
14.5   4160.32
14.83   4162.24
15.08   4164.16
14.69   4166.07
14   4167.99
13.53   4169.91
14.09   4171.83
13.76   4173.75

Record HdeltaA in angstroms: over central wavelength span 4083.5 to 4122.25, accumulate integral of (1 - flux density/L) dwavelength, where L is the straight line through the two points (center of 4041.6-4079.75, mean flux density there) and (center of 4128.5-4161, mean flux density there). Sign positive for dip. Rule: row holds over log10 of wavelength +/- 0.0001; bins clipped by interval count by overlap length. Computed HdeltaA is 6.39 angstroms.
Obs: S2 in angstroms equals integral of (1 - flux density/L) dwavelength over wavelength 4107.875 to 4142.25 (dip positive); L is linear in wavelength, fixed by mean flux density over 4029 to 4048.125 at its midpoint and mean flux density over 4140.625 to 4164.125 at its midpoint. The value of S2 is 2.1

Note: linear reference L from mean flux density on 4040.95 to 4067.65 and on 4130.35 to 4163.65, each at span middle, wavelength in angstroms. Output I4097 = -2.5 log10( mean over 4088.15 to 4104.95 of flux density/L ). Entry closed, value 0.33 mag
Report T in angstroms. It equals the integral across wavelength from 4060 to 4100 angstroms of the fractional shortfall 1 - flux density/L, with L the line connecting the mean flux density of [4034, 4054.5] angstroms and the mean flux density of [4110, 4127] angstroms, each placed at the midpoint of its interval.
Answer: 3.4 angstroms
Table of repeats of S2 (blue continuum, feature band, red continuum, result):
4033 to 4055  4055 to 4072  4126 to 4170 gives 0.8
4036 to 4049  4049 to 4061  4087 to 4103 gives -0.5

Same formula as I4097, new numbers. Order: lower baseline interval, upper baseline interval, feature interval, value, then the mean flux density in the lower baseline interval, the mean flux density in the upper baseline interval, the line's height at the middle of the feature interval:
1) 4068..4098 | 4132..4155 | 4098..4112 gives 0.34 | 13.1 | 14.6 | 13.6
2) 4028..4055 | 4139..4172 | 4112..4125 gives 0.07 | 14.7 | 14.5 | 14.6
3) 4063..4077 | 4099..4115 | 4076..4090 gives -0.08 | 13.7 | 10.6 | 12.6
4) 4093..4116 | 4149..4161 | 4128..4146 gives -0.08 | 10.8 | 14.6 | 13.2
